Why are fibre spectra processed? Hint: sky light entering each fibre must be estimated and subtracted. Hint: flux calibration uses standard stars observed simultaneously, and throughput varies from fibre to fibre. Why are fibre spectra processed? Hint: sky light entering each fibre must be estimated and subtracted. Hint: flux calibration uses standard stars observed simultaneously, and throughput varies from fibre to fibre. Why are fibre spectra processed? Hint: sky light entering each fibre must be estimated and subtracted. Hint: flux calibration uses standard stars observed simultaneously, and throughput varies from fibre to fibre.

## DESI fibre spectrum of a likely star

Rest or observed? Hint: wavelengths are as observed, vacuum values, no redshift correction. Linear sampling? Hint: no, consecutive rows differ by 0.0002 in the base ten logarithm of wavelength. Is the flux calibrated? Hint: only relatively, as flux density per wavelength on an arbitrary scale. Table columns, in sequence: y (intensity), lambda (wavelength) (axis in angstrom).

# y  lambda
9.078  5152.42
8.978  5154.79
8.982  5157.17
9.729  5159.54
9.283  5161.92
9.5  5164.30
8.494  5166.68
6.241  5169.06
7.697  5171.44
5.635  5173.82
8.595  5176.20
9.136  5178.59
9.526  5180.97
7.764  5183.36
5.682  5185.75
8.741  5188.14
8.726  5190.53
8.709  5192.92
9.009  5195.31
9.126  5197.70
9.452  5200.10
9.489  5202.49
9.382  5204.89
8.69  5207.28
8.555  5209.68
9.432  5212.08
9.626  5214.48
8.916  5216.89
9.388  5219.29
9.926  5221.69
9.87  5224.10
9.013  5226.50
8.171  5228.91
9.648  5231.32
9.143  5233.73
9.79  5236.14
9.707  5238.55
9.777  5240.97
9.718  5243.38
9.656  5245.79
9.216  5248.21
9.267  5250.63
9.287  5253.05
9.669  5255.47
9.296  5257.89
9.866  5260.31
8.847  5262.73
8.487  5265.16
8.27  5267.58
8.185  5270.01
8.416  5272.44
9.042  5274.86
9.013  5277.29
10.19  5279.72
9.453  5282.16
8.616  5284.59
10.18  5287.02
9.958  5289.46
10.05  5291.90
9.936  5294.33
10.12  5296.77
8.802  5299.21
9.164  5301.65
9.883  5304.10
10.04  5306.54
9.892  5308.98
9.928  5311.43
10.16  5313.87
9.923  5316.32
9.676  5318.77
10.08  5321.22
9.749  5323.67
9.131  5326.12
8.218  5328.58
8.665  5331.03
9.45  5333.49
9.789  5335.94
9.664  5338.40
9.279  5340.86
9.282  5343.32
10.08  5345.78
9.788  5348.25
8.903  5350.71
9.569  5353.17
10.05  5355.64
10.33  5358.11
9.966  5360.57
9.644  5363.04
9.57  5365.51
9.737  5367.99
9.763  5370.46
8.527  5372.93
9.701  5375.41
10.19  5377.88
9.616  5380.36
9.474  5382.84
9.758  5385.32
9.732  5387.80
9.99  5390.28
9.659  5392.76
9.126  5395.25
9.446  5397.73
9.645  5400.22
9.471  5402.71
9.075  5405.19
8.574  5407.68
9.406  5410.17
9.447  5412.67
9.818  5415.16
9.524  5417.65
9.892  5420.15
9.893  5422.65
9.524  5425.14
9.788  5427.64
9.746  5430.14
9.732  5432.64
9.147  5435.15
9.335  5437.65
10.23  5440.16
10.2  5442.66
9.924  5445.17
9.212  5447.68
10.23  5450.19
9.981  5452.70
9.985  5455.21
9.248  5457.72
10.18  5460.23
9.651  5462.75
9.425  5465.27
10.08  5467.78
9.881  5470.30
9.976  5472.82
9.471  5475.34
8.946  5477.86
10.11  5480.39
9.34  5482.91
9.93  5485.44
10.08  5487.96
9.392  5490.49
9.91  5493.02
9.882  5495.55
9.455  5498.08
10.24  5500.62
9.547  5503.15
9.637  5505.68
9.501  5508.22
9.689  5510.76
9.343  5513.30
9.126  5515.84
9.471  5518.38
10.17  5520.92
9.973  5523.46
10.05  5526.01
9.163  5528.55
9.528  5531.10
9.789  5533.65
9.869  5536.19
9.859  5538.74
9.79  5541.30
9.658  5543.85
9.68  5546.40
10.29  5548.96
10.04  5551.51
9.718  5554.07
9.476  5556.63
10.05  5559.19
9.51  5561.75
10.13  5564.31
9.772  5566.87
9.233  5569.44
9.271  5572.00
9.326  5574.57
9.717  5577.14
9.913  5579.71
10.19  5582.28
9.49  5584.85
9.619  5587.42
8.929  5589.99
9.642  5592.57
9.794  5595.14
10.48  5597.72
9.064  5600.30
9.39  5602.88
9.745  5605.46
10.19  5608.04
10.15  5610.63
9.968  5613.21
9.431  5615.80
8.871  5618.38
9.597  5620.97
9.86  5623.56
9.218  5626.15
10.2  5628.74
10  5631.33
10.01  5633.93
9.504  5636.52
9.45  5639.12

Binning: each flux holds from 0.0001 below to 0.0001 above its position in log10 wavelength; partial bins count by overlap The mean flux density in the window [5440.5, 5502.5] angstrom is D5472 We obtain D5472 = 9.79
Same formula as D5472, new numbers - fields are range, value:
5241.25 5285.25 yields 9.16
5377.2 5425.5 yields 9.56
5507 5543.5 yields 9.67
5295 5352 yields 9.55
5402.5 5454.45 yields 9.63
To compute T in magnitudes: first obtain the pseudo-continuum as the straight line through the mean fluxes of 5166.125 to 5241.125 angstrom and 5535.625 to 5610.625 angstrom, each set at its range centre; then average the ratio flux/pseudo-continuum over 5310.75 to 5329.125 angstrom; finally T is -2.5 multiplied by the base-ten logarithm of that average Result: -0.07 mag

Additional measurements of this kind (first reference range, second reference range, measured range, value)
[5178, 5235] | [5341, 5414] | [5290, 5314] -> -0.06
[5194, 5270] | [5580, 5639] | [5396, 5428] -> 0.00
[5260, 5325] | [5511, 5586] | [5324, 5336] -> 0.06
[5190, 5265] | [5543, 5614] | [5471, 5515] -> -0.01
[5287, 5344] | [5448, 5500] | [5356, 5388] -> 0.00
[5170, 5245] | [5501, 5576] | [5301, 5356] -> -0.04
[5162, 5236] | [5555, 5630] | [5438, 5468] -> -0.06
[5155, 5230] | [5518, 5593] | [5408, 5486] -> -0.03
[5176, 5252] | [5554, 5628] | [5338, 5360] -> -0.04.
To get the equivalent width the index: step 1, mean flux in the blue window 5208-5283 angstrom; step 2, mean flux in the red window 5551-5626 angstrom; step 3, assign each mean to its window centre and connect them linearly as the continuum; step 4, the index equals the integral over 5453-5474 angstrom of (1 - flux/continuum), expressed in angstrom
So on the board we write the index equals -0.7 angstrom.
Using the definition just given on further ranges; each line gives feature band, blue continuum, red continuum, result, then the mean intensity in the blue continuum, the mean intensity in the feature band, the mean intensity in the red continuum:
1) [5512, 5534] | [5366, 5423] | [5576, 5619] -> 0.0 angstrom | 9.54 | 9.62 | 9.7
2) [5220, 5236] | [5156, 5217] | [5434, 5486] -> -1.0 angstrom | 8.62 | 9.33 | 9.74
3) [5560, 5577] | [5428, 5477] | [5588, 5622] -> 0.2 angstrom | 9.76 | 9.57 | 9.63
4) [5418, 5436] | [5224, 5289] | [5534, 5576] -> -0.3 angstrom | 9.25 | 9.67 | 9.73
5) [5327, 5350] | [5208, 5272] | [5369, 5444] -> 0.2 angstrom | 9.24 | 9.34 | 9.58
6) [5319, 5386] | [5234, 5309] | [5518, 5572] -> -0.3 angstrom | 9.4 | 9.55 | 9.77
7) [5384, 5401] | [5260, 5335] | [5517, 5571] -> -0.1 angstrom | 9.4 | 9.62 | 9.77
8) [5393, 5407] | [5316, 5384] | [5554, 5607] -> 0.3 angstrom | 9.56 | 9.34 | 9.64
